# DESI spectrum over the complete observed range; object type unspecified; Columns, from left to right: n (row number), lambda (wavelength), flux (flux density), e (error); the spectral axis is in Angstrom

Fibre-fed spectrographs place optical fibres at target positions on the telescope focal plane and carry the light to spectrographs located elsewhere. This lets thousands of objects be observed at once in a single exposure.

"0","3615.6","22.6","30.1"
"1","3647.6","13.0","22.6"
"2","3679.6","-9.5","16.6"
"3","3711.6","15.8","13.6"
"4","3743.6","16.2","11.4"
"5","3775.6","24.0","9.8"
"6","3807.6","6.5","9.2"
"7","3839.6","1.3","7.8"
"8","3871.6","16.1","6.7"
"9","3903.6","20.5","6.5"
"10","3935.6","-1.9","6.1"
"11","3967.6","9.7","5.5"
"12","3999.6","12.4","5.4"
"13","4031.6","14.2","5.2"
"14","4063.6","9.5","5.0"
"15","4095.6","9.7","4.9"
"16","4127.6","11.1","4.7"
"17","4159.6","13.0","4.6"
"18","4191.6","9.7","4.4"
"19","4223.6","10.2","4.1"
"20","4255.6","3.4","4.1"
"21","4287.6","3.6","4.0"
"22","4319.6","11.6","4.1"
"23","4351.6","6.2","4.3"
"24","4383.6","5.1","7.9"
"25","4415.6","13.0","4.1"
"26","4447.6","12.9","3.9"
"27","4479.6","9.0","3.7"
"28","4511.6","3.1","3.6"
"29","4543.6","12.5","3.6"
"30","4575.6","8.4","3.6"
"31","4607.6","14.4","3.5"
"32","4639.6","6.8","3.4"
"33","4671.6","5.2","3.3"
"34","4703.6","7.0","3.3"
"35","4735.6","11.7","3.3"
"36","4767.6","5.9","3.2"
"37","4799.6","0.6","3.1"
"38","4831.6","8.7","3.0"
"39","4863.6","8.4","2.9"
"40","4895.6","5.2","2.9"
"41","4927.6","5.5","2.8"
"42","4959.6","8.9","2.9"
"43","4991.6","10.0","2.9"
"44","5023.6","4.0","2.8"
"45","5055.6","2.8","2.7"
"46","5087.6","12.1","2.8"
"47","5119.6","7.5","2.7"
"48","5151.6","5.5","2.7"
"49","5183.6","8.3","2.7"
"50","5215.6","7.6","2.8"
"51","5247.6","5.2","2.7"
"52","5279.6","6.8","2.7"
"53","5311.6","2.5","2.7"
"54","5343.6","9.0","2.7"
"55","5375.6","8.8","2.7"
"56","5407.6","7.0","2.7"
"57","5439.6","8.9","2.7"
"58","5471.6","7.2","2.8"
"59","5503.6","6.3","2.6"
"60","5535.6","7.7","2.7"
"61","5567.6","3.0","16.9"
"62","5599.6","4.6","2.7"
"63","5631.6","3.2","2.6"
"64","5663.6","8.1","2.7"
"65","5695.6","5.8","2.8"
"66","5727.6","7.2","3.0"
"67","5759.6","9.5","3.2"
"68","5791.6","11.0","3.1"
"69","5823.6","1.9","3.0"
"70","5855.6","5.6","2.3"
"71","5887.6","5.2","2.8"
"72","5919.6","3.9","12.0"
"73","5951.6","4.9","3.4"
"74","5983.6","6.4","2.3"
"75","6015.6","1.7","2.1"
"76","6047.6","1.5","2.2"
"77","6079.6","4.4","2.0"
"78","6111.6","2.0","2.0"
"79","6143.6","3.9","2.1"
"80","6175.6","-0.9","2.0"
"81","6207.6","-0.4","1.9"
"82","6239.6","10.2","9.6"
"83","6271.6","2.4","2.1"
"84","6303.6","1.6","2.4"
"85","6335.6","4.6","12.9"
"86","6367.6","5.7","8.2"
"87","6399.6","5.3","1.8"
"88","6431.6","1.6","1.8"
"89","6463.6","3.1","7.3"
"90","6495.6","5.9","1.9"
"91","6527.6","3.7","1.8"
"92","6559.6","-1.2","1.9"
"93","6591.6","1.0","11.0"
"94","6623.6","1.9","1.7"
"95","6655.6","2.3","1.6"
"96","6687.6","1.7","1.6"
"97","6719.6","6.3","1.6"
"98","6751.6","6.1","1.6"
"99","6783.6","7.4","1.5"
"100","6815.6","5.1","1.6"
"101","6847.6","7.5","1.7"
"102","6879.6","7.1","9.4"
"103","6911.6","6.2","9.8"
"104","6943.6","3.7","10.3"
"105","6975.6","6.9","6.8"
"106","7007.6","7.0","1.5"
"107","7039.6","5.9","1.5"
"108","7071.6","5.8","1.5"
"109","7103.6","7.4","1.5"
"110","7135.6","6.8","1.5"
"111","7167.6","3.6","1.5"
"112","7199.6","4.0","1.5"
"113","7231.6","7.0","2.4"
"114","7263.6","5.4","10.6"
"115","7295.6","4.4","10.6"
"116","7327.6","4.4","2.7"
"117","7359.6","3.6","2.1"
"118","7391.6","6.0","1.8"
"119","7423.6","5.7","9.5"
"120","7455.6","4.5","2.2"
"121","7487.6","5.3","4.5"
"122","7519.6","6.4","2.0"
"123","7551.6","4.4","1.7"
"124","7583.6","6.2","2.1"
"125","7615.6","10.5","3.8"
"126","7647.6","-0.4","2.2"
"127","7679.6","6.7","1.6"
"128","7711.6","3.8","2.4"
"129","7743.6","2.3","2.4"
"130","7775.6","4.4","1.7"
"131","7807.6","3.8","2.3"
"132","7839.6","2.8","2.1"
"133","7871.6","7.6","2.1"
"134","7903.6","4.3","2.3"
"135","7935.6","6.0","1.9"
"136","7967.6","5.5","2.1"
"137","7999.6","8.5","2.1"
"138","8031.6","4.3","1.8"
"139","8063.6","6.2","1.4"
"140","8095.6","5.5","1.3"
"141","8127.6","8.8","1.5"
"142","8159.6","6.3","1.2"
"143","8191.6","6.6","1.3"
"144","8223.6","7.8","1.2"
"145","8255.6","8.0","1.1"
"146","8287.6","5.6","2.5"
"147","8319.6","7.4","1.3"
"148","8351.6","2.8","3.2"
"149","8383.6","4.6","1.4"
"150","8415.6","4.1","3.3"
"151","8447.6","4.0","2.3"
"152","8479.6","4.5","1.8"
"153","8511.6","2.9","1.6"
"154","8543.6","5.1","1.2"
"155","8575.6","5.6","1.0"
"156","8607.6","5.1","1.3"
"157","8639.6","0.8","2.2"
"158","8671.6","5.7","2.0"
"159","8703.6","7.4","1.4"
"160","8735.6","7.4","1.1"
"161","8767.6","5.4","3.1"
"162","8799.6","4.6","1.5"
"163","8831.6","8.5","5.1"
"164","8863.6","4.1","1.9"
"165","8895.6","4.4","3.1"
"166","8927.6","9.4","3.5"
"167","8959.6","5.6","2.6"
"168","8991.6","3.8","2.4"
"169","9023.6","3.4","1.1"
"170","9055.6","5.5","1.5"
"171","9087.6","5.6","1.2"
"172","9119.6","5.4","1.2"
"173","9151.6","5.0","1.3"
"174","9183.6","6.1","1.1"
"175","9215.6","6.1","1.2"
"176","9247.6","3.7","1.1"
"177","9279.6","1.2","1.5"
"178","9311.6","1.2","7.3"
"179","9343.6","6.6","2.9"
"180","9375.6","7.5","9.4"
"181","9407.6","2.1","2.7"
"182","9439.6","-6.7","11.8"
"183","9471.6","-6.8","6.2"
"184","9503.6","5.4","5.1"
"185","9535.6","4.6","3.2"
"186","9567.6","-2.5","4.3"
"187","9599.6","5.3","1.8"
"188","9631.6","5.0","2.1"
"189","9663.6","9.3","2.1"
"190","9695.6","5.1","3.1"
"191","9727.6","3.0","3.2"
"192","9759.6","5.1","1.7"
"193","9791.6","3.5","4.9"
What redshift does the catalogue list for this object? 0.675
